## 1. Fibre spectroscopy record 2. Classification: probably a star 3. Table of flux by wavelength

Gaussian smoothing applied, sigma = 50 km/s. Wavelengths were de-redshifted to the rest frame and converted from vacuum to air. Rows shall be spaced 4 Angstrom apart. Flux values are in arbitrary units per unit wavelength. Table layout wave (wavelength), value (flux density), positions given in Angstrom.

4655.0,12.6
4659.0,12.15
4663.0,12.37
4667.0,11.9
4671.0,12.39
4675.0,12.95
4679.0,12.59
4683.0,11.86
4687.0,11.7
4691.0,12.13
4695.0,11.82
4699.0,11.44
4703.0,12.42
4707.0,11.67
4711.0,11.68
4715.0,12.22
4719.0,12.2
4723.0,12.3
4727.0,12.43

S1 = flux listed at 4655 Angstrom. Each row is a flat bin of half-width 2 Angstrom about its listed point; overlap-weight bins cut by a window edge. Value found 12.6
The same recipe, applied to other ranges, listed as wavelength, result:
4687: 11.7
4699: 11.44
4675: 12.95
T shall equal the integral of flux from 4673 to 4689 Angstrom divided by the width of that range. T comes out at 12.3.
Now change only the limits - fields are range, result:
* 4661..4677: 12.4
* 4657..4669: 12.1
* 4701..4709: 12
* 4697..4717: 11.9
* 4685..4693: 11.9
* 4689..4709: 11.9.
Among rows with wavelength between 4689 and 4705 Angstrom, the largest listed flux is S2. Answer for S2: 12.42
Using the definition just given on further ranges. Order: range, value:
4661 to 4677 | 12.95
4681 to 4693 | 12.13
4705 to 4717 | 12.22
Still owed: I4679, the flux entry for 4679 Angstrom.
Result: 12.59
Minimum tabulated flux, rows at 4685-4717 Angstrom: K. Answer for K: 11.44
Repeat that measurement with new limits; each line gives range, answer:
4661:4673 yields 11.9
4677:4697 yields 11.7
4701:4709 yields 11.67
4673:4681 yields 12.59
